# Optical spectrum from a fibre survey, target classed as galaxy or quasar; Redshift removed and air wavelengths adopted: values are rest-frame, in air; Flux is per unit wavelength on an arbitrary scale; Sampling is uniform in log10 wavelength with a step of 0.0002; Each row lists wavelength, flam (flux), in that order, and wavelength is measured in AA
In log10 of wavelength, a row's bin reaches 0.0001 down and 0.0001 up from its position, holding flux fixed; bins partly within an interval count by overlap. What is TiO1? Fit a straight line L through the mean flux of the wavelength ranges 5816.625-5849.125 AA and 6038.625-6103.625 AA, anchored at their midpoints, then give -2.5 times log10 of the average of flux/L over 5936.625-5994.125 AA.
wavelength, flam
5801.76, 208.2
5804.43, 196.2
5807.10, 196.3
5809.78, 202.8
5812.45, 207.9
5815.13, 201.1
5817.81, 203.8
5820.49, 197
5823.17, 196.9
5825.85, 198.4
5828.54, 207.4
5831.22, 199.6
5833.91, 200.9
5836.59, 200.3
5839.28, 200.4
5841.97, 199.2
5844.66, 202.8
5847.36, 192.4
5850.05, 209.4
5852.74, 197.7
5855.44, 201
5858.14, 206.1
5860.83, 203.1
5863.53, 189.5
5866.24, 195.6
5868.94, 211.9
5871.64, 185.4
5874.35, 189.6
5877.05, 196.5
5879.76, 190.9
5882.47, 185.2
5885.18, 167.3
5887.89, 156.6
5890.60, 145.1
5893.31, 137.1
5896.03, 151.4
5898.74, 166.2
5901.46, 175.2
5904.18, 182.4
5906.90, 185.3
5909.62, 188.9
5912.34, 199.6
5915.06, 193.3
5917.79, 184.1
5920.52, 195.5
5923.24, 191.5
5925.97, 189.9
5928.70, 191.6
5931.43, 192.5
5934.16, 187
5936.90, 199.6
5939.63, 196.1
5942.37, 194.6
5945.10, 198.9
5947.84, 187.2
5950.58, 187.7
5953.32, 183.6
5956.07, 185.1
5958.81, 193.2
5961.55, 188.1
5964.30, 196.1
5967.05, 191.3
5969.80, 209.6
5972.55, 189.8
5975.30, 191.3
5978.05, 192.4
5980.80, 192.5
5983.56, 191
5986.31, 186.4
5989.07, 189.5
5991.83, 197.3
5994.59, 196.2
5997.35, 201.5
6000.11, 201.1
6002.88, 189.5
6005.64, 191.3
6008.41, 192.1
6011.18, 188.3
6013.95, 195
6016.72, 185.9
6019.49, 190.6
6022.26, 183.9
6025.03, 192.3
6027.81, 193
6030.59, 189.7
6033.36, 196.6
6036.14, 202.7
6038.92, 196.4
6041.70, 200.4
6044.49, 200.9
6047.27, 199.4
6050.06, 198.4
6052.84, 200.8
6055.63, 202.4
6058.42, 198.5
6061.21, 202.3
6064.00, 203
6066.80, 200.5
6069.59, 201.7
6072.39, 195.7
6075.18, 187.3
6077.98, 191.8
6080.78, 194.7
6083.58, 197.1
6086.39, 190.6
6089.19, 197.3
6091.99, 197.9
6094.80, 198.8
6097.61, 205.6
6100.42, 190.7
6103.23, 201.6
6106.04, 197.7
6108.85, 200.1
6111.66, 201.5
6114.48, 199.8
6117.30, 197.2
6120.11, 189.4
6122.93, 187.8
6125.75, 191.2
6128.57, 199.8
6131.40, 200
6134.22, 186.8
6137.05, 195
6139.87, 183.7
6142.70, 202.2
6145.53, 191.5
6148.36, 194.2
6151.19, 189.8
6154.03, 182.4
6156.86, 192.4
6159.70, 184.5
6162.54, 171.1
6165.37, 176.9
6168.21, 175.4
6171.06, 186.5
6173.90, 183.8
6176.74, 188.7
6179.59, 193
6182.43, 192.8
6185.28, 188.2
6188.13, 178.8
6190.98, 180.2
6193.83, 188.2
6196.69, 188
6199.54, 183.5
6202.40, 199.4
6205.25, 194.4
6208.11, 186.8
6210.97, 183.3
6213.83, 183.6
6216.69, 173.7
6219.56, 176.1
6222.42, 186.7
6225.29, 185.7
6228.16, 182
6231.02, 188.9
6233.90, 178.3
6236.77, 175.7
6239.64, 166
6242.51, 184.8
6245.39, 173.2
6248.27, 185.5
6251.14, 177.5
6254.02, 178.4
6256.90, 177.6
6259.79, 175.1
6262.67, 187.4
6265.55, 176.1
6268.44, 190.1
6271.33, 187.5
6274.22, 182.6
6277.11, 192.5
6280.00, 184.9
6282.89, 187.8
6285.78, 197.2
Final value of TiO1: 0.036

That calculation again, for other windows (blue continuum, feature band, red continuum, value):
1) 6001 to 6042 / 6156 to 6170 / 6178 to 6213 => 0.054 mag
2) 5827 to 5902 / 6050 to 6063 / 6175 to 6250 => -0.084 mag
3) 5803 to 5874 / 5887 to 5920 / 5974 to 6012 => 0.141 mag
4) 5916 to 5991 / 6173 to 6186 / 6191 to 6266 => -0.033 mag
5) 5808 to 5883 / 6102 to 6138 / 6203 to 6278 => -0.049 mag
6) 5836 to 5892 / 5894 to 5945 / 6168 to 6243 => 0.021 mag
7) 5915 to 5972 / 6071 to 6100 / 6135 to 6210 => -0.036 mag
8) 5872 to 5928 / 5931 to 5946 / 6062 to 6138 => -0.073 mag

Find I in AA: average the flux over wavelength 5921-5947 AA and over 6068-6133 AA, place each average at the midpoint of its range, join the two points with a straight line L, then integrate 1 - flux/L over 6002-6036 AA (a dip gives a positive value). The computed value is 0.66 AA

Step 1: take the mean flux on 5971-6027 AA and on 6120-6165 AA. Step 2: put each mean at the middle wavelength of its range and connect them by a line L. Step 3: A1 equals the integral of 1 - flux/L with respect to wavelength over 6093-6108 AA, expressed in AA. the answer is -0.7 AA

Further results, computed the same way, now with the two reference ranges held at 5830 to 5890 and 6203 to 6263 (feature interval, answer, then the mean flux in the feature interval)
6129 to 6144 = -0.8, 194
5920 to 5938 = -0.1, 192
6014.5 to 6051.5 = -1.3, 195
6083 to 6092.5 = -0.5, 195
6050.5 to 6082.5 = -1.9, 198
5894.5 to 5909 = 1.5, 173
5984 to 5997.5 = -0.3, 193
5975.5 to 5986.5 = -0.1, 191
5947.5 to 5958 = 0.3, 186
